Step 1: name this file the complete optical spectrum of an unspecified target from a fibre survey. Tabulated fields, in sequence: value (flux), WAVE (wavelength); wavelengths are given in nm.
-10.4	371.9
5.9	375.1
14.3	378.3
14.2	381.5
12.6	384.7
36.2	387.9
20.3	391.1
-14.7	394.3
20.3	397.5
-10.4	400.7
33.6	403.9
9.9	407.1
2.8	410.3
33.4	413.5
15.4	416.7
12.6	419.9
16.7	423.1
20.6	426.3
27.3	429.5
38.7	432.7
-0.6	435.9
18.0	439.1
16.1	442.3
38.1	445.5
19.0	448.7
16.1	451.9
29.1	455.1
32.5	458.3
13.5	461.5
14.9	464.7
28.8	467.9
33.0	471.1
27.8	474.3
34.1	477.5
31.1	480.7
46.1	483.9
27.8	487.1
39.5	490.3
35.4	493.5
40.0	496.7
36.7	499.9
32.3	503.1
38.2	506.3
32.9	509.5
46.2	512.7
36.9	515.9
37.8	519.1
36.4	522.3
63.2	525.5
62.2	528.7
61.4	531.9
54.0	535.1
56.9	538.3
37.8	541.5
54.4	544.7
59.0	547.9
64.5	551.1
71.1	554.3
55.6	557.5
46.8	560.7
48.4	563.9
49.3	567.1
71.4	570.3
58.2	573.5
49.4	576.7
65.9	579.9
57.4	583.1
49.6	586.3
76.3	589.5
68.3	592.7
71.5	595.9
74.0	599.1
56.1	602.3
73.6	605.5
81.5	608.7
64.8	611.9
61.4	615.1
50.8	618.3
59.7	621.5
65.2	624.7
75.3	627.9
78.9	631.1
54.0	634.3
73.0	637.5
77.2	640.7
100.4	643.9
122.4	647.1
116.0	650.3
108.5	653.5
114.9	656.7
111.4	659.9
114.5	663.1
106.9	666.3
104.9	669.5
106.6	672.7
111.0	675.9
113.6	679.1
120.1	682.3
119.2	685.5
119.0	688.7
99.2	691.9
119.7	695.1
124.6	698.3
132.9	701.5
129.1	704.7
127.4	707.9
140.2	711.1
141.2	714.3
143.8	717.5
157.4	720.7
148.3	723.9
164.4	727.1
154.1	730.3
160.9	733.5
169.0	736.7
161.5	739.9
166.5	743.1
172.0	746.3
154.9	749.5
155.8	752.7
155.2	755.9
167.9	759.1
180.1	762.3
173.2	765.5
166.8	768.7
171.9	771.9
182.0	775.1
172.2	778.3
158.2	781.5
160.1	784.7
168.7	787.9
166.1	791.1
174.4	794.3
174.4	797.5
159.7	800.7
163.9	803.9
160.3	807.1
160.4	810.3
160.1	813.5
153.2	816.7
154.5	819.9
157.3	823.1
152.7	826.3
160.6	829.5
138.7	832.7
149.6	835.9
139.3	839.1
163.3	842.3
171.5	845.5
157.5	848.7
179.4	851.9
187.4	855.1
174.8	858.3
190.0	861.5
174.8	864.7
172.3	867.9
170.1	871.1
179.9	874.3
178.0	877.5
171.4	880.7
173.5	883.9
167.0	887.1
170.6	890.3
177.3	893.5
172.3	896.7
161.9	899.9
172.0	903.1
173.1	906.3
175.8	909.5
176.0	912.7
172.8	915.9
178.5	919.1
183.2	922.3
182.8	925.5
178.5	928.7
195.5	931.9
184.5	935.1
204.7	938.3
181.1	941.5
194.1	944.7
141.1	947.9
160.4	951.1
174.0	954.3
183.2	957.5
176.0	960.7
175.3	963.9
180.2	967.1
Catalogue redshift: 0.610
